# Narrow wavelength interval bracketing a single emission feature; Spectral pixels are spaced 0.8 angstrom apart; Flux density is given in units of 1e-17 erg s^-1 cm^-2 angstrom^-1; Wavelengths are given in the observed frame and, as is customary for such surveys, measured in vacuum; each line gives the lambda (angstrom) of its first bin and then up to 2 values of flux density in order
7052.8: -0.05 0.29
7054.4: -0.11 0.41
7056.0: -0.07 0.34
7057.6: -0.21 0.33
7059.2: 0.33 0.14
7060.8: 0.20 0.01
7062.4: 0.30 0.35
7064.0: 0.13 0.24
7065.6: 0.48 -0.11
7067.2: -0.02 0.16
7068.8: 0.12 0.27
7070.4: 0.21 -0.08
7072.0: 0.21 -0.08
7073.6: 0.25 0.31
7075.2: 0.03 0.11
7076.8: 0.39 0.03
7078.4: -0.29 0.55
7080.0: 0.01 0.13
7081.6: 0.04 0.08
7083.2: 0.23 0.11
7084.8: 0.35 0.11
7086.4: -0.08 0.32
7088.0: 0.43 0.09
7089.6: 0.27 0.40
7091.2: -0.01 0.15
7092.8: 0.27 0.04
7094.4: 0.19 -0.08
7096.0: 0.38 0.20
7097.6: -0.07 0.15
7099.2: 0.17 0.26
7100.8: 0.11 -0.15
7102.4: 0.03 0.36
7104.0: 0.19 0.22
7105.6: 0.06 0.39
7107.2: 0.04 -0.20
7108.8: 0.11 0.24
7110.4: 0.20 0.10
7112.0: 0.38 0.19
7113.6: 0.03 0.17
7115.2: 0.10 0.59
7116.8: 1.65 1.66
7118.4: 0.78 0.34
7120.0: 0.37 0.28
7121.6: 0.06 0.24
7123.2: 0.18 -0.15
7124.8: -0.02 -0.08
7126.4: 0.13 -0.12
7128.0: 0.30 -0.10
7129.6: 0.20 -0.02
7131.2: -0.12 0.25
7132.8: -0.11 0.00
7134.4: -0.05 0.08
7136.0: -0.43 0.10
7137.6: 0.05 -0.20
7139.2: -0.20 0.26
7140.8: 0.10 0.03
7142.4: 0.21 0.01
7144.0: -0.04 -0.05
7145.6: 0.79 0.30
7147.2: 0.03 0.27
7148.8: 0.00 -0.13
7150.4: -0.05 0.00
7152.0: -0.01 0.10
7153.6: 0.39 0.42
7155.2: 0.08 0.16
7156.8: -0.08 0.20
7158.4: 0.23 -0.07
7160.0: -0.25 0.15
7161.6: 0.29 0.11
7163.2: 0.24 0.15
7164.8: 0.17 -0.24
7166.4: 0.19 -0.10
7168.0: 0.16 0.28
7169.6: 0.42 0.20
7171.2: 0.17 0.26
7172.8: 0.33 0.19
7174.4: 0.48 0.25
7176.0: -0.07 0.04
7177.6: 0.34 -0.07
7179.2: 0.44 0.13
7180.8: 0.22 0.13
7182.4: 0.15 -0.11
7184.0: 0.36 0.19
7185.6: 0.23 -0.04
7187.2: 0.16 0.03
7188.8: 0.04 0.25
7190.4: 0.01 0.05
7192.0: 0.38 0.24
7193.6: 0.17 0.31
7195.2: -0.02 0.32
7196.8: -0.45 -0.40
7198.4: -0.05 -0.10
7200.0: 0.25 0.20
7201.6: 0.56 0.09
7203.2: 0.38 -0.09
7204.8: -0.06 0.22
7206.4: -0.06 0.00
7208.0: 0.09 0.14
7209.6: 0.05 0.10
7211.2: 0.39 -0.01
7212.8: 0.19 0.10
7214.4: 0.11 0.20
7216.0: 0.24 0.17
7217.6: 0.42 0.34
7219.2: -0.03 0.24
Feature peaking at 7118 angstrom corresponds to Halpha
